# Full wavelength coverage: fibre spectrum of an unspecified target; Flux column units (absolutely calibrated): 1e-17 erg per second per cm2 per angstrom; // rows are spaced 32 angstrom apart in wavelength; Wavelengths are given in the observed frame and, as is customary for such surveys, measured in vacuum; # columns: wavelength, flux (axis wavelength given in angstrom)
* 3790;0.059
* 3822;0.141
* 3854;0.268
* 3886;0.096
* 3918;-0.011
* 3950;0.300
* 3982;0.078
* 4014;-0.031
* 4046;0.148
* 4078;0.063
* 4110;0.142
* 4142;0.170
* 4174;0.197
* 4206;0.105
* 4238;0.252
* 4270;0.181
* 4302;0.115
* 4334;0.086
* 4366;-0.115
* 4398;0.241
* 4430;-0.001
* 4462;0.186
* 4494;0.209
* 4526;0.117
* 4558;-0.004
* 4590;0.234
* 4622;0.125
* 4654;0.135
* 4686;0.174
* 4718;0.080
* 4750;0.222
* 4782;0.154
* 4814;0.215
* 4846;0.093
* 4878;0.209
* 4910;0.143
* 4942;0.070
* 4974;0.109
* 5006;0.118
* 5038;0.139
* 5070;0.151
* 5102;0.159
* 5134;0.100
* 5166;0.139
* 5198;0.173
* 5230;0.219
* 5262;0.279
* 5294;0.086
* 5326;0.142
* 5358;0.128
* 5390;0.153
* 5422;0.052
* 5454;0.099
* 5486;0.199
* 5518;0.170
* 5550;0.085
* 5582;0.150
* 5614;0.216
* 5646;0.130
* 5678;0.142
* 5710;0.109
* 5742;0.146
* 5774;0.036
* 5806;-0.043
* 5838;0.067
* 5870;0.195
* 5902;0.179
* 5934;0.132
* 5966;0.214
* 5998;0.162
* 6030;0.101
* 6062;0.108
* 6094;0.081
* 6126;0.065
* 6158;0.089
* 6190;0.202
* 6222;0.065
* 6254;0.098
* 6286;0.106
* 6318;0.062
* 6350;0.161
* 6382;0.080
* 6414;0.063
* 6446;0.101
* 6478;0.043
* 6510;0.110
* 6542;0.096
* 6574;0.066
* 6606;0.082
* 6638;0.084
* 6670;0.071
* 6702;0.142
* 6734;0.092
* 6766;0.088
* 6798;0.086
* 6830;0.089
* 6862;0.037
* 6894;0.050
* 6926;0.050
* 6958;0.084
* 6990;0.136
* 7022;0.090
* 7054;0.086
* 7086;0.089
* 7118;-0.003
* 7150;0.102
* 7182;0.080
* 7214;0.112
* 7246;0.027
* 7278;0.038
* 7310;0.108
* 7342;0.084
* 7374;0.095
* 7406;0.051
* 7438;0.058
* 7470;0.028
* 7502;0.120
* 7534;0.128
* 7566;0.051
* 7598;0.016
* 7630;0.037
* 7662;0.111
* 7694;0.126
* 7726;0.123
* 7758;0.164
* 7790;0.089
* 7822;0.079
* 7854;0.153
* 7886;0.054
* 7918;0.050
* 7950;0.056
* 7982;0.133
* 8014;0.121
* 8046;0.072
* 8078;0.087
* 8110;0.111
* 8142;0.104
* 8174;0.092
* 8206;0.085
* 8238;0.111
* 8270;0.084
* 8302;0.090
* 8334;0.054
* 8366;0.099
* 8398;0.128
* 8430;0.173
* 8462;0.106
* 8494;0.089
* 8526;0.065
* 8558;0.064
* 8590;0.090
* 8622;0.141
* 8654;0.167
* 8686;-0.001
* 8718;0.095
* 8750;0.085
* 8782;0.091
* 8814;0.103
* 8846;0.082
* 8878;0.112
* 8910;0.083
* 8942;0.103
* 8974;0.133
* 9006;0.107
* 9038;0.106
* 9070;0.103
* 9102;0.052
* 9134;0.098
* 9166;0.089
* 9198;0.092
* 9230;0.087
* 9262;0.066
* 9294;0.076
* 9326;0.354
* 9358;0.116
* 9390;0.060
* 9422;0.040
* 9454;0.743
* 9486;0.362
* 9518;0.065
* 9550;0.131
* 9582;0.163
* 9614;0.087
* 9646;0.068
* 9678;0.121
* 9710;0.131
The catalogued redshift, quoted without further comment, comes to 1.540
